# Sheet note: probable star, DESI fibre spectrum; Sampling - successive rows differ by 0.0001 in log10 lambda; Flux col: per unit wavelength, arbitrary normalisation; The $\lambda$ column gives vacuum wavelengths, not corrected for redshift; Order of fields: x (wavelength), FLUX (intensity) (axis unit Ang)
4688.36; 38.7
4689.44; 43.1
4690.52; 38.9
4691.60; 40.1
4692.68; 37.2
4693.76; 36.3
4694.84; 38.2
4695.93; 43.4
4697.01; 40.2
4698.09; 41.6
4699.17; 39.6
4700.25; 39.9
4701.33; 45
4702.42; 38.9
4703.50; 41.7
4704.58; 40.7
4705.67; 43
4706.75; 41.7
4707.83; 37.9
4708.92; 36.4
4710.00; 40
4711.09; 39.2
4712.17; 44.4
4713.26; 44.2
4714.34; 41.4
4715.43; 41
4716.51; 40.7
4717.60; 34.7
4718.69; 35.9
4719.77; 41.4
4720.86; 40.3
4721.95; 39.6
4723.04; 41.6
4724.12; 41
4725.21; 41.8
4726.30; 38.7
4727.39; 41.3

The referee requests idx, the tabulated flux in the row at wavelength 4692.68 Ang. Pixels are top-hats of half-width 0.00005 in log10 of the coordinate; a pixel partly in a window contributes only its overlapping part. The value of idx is 37.2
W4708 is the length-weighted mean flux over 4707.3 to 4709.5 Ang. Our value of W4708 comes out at 37.2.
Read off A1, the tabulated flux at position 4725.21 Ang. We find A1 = 41.8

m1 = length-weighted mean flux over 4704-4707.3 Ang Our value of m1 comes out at 41.8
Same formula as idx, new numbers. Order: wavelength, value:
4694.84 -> 38.2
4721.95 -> 39.6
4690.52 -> 38.9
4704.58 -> 40.7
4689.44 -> 43.1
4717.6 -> 34.7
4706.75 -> 41.7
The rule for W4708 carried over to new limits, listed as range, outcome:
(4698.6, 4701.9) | 41.5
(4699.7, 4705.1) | 41.3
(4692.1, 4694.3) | 36.8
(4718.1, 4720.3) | 38.6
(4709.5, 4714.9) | 41.8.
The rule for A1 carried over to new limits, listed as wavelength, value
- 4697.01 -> 40.2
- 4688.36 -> 38.7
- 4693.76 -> 36.3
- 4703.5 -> 41.7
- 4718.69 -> 35.9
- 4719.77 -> 41.4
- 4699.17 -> 39.6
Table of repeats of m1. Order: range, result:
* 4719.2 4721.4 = 40.8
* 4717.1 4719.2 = 35.2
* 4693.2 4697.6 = 39.5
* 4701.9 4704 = 40.3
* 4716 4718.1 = 37.6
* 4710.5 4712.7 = 41.7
